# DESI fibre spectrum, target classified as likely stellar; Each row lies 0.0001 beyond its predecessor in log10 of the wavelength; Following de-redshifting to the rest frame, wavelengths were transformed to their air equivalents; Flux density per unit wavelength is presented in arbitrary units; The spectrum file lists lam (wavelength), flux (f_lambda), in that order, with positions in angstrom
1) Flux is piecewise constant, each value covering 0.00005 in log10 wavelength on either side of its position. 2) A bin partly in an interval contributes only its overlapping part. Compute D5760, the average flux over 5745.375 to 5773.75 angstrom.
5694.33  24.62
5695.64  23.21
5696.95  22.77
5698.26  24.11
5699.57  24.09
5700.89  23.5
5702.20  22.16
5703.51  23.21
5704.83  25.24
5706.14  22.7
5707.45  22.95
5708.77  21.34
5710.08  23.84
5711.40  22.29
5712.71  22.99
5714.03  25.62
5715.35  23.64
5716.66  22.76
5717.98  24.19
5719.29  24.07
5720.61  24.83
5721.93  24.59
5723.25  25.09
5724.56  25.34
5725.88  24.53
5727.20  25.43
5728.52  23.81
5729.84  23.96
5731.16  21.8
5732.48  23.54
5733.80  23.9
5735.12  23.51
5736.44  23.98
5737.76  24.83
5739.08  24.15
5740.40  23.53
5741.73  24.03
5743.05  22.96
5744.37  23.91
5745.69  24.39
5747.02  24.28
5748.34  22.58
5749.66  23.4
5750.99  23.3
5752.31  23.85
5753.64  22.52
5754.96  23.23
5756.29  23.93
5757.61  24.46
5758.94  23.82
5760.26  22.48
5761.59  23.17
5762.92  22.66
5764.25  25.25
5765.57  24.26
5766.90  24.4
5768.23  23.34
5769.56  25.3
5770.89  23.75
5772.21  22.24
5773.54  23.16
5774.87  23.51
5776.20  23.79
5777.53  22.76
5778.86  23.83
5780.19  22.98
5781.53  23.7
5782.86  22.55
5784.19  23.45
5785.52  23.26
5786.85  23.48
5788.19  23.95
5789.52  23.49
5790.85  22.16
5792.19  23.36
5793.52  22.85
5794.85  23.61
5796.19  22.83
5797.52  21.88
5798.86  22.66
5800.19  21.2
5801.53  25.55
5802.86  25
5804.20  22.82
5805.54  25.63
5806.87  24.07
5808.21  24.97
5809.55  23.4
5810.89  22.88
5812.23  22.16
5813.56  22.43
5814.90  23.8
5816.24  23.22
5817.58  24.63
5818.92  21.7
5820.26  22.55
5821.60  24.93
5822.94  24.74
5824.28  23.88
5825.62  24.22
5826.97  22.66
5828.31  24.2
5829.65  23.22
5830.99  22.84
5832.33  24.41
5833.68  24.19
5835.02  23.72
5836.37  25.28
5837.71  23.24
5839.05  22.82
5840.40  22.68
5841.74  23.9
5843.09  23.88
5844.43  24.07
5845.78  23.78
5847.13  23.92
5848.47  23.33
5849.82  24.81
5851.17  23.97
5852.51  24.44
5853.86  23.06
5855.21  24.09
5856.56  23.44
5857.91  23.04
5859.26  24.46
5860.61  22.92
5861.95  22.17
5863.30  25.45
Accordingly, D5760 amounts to 23.6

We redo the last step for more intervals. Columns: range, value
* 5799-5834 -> 23.6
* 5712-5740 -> 24.1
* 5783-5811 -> 23.4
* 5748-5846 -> 23.5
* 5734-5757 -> 23.7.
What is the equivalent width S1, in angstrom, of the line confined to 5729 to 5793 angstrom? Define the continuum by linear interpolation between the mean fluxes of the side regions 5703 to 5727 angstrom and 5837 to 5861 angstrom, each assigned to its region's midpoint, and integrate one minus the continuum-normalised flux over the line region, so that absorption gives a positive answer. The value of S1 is 0.7 angstrom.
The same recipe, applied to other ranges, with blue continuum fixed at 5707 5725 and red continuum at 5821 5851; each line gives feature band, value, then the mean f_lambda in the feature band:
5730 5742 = 0.1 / 23.7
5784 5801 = 0.6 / 22.9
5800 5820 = 0.2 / 23.6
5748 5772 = 0.2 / 23.6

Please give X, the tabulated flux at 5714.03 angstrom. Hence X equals 25.62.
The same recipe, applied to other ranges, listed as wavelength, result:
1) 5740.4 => 23.53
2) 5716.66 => 22.76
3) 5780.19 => 22.98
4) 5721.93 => 24.59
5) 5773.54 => 23.16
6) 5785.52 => 23.26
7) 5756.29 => 23.93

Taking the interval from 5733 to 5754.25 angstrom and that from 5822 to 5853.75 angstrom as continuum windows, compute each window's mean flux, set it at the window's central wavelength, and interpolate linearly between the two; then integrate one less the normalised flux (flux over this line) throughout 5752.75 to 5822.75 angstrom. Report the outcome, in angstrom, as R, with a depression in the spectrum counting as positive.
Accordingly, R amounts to 0.9 angstrom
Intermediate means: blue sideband 23.7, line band 23.5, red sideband 23.8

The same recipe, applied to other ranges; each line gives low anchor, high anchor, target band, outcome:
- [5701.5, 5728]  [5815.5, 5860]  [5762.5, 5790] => 0.23 angstrom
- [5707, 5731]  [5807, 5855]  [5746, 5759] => 0.16 angstrom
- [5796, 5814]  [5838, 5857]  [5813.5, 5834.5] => -0.07 angstrom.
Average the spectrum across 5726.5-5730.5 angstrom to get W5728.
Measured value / 24.4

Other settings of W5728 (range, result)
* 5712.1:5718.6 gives 23.8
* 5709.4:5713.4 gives 23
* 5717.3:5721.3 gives 24.3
